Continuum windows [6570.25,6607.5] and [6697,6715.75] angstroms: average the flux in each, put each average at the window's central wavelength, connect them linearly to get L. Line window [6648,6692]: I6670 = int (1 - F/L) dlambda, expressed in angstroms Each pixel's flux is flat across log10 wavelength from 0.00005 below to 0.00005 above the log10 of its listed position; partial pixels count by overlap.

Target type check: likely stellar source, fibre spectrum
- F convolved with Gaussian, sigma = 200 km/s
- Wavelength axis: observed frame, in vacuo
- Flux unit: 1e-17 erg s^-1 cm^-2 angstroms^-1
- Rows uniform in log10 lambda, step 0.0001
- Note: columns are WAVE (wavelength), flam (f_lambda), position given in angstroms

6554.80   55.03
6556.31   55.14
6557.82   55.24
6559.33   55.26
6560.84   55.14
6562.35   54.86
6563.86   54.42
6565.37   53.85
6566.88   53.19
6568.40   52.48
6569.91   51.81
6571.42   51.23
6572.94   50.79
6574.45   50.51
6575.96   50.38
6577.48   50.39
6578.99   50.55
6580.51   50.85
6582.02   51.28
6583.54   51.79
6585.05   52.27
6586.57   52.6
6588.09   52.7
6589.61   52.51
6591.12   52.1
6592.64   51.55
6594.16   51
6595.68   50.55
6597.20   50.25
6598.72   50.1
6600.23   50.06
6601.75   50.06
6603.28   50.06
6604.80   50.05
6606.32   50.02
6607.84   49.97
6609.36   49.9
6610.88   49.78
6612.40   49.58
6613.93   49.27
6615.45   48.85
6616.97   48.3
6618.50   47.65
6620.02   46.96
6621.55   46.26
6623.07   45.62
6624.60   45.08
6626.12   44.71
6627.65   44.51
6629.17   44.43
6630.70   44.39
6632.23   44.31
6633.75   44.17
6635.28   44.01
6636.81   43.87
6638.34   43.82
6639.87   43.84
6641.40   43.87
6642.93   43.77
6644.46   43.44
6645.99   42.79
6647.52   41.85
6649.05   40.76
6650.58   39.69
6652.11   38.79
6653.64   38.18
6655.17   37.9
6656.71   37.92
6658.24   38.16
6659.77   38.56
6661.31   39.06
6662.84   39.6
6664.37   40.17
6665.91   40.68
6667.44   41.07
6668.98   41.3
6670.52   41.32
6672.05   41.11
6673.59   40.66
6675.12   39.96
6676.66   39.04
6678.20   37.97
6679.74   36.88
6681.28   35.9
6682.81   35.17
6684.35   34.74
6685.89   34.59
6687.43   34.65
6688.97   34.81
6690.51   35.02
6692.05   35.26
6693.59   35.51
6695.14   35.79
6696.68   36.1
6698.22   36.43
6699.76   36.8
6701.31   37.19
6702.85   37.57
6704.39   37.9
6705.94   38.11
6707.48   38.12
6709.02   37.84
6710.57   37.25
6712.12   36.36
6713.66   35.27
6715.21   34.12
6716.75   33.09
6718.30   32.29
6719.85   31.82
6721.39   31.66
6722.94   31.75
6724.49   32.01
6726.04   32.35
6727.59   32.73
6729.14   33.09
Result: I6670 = 3.2 angstroms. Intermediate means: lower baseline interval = 51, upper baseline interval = 36.9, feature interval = 38.3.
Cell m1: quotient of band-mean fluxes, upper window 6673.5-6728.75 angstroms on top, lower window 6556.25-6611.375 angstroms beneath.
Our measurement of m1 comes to 0.69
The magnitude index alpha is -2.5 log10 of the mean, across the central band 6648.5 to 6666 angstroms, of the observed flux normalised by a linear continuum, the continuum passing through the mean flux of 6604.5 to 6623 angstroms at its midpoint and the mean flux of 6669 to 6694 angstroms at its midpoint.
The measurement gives 0.06 mag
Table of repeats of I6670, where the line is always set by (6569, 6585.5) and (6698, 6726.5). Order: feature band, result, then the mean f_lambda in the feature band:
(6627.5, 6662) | 1.1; 41.8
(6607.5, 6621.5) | -0.6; 48.7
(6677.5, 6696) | 1.3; 35.5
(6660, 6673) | 0.0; 40.4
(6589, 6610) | -0.9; 50.6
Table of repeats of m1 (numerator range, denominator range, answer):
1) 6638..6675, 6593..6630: 0.84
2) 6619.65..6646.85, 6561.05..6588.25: 0.85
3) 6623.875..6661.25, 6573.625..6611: 0.83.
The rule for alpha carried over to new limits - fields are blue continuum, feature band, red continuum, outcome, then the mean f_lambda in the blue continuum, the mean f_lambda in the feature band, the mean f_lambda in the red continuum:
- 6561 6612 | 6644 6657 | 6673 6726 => 0.06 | 51.4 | 40.2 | 35.7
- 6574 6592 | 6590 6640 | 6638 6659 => -0.03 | 51.5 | 47.8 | 41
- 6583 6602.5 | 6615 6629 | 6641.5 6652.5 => 0.00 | 51.4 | 46.3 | 41.8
